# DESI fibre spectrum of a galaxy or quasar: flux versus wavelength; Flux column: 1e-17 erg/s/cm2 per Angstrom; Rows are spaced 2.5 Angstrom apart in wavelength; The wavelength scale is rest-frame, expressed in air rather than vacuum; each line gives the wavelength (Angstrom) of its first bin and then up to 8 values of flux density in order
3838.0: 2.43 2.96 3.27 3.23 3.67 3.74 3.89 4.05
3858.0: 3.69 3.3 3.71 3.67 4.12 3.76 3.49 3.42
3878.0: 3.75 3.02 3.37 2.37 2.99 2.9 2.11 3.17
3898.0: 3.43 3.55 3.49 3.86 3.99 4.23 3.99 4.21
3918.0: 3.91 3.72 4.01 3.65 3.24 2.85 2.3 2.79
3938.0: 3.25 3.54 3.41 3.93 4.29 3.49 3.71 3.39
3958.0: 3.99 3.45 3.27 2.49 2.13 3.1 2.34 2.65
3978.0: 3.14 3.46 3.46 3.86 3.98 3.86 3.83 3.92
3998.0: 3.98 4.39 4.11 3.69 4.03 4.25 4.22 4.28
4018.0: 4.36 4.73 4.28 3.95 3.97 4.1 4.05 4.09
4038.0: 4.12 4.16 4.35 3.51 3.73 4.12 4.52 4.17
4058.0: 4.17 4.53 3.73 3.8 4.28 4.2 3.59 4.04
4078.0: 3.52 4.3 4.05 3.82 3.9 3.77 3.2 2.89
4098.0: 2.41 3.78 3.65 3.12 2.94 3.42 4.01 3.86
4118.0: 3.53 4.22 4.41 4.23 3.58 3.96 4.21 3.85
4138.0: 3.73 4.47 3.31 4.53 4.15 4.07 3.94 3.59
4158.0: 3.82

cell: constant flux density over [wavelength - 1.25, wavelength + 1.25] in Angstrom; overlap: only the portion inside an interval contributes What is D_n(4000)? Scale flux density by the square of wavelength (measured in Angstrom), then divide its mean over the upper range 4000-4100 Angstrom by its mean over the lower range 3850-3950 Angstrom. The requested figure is 1.22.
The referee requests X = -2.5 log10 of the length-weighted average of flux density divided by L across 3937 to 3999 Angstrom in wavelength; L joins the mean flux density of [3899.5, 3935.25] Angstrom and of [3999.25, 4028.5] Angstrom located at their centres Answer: 0.143 mag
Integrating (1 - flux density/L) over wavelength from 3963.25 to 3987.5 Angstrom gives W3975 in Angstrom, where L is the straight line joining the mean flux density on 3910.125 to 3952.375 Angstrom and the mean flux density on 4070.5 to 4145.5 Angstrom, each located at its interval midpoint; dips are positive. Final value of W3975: 4.07 Angstrom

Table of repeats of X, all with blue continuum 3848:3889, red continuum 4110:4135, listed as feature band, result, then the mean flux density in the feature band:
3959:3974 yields 0.29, 2.82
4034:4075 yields -0.06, 4.07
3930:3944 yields 0.20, 3.03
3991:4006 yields -0.07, 4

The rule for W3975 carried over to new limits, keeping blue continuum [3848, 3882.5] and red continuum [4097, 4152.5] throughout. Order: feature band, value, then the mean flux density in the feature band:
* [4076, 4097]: 0.56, 3.68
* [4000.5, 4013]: -1.14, 4.08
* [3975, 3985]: 1.22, 3.27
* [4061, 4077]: -0.81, 3.96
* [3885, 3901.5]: 3.26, 2.95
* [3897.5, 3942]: 1.55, 3.56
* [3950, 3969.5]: 2.52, 3.23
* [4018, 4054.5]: -3.67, 4.13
